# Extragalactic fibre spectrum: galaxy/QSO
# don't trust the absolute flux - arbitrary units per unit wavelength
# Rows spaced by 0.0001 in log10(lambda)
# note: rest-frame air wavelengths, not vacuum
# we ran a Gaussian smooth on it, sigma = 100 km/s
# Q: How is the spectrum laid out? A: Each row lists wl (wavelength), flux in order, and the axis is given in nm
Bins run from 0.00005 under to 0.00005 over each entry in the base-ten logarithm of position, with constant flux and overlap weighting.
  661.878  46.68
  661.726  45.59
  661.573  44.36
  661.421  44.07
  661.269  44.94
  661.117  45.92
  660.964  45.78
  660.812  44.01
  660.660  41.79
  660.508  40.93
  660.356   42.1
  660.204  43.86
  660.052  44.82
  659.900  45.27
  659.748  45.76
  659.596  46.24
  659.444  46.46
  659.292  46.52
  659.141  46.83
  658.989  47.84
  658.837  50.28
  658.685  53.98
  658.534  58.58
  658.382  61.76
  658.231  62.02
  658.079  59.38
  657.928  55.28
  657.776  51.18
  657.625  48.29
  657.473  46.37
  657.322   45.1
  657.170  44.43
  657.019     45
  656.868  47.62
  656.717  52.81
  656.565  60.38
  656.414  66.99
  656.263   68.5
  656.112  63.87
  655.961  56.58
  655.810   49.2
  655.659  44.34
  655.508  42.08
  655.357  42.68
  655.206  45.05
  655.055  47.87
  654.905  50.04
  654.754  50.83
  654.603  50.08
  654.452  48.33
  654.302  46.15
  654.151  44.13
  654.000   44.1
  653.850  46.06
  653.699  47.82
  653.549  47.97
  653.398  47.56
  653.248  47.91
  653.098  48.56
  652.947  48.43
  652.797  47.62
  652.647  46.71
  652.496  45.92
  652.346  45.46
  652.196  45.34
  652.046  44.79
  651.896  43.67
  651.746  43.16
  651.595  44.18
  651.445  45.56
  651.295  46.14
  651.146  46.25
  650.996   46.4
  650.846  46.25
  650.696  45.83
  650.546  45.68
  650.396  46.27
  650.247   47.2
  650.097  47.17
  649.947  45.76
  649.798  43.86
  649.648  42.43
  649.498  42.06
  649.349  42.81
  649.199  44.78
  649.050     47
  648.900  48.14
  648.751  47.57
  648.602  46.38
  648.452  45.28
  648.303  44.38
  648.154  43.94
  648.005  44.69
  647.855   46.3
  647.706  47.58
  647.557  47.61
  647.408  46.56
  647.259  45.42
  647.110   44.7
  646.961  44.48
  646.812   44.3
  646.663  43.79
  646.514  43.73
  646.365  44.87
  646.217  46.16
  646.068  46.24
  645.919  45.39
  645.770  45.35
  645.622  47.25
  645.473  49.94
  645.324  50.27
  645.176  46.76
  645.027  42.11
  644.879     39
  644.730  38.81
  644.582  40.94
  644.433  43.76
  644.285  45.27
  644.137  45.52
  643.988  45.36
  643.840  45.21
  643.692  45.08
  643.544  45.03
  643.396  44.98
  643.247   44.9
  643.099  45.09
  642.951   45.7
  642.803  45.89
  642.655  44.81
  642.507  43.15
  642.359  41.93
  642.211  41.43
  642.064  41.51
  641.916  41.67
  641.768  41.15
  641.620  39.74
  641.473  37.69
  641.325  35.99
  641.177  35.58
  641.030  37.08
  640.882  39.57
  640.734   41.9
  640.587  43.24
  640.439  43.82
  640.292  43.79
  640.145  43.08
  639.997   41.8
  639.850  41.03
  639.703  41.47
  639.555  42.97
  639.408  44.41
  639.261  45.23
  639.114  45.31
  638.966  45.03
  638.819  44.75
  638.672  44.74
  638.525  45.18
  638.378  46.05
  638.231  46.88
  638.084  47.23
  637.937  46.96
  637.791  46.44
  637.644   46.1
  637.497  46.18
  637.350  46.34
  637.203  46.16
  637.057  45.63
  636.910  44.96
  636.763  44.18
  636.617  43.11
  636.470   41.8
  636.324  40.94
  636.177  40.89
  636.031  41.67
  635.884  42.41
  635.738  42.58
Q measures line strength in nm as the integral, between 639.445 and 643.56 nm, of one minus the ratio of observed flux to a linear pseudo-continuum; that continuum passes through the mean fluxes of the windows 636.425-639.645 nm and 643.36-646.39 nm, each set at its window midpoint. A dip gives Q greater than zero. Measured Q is 0.284 nm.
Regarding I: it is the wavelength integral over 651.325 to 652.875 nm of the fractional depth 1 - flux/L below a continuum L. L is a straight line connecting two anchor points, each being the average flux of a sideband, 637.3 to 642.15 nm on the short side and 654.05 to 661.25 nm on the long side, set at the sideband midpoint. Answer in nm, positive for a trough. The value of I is 0.07 nm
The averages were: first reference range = 43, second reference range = 49.6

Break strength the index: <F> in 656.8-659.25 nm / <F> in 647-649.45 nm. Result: 1.12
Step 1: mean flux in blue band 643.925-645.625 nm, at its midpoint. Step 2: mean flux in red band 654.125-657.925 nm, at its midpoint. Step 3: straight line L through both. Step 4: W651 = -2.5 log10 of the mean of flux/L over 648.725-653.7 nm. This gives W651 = 0.05 mag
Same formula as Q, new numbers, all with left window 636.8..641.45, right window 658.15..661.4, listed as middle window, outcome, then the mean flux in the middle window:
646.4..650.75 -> 0.018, 45.4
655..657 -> -0.241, 52.7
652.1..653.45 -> -0.017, 47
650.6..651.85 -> 0.018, 45.4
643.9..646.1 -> 0.003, 44.8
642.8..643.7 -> -0.015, 45.2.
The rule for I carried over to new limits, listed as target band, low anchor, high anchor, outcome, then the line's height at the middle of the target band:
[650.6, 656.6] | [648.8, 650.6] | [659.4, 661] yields -0.47 nm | 44.9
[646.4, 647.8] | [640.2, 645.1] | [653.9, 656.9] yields 0.00 nm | 45.4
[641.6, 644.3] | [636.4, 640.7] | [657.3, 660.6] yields 0.10 nm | 45.7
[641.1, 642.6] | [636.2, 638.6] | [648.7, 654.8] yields 0.18 nm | 45.5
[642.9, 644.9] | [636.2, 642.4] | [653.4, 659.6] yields 0.05 nm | 45.1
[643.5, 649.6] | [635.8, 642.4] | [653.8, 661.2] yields 0.07 nm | 45.6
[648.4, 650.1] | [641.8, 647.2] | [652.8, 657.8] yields 0.05 nm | 46.7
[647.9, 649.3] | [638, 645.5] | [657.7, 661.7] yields -0.02 nm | 45.2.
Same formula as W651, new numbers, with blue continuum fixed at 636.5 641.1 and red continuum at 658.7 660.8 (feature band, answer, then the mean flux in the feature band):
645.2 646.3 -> -0.06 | 47.2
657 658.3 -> -0.13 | 51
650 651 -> -0.03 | 46.4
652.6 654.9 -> -0.06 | 47.6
